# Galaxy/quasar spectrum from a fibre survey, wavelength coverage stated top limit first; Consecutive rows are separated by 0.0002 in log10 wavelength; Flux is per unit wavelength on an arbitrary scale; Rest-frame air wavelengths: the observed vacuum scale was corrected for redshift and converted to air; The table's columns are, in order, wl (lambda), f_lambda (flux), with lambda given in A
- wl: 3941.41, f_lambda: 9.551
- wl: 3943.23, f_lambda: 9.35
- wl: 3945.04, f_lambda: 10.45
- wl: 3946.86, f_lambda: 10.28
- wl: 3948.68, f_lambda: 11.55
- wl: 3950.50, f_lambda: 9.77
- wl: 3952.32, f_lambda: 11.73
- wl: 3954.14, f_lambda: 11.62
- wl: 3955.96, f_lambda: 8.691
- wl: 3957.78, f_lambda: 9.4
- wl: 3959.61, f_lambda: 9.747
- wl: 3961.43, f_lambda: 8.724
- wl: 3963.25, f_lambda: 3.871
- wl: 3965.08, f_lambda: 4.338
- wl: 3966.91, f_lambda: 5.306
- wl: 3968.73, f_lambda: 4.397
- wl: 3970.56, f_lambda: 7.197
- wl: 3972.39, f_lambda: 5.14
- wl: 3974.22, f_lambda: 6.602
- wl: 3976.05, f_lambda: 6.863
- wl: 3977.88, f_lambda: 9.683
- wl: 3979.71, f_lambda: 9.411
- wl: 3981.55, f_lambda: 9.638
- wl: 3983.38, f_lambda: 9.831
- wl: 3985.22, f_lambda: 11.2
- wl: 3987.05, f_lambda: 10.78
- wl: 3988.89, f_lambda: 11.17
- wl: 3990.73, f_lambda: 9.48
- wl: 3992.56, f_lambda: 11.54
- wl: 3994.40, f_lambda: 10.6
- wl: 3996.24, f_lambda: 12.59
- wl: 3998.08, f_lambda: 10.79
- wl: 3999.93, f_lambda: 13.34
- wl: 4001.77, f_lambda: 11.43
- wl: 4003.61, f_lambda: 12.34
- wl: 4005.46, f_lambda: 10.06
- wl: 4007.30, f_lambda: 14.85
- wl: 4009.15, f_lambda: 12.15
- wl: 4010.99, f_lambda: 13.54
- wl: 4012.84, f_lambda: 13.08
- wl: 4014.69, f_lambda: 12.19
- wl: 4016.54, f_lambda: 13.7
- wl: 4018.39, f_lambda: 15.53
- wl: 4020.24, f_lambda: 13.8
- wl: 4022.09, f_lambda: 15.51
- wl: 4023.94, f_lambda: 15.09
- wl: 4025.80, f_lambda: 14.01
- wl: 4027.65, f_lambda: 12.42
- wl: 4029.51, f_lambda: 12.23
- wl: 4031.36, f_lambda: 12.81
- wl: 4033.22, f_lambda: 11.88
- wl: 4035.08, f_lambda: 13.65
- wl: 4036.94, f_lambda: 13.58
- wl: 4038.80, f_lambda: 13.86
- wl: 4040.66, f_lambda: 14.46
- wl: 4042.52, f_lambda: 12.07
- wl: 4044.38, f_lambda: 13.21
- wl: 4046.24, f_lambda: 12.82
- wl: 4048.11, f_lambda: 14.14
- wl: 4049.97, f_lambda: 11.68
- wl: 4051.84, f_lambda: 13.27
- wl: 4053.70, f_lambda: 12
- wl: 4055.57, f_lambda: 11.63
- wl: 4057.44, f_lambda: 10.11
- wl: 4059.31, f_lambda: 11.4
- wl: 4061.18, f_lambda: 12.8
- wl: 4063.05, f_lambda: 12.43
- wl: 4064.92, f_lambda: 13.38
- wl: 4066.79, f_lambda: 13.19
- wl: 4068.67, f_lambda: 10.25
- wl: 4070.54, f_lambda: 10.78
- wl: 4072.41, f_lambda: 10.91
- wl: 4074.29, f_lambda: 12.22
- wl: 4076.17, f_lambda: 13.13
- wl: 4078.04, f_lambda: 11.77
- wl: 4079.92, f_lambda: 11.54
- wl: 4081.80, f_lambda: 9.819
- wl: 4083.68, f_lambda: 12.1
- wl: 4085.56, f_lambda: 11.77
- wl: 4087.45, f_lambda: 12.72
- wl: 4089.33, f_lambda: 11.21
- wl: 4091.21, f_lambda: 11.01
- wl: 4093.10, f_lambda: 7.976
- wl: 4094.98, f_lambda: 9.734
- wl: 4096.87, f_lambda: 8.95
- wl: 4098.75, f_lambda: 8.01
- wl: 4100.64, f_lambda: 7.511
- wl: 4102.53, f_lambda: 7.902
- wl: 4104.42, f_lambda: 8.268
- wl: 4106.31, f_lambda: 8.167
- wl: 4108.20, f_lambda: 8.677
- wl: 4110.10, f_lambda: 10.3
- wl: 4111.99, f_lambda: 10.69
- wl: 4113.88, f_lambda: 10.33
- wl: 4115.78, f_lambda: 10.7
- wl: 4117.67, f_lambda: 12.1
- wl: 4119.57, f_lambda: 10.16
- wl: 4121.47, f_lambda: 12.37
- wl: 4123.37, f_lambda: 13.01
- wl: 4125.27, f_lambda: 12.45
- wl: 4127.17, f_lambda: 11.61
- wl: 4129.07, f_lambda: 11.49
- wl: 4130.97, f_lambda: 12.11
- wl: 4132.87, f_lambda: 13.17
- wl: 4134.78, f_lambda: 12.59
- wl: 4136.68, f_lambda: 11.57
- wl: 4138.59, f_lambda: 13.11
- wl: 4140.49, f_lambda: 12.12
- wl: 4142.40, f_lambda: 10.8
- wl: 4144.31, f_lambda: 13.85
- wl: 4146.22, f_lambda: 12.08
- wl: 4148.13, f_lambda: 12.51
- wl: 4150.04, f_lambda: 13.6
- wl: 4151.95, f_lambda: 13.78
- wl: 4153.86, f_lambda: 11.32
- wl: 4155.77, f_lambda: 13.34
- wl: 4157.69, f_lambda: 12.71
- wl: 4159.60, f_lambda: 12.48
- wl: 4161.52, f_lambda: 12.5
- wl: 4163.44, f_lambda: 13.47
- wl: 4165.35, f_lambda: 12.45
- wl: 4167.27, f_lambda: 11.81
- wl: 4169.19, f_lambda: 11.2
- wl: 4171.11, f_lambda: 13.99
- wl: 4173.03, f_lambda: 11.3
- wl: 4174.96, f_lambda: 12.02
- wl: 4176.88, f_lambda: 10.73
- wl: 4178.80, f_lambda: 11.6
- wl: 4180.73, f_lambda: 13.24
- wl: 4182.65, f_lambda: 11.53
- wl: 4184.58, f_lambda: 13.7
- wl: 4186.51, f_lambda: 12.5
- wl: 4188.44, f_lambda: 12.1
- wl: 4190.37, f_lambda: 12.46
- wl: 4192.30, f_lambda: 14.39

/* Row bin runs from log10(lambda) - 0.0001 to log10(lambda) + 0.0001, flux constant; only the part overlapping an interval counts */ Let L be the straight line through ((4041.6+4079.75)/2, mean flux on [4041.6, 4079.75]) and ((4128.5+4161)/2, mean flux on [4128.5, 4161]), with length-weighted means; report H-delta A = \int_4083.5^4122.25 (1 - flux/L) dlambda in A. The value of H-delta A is 7.4 A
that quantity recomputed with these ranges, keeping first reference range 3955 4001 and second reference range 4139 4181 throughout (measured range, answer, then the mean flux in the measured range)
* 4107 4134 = 0.7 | 11.3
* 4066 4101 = 0.2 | 10.8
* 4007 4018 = -4.4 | 13.3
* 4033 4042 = -3.2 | 13.5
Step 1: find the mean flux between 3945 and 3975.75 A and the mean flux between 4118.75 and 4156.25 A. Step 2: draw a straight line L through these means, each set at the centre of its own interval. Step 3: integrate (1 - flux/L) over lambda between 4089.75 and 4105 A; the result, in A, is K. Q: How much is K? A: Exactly 3.5 A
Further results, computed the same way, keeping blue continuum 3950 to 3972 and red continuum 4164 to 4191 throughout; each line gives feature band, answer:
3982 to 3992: -2.6 A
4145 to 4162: -1.5 A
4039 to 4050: -4.3 A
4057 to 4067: -2.4 A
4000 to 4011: -4.6 A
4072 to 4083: -1.6 A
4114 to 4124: -0.5 A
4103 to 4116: 1.6 A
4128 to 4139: -1.0 A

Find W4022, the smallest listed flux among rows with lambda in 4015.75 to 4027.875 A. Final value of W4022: 12.42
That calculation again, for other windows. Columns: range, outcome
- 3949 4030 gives 3.871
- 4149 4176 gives 11.2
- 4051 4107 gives 7.511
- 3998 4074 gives 10.06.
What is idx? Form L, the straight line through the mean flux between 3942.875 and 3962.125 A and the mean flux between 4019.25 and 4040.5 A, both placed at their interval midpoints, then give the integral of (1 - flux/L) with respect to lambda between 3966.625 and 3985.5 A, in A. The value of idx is 5.9 A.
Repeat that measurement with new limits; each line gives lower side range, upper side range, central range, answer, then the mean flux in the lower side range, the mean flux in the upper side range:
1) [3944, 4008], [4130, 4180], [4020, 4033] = -4.1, 9.54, 12.4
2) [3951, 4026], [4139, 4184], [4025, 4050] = -4.7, 10.5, 12.4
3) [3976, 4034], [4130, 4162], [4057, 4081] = 0.8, 12.1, 12.6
